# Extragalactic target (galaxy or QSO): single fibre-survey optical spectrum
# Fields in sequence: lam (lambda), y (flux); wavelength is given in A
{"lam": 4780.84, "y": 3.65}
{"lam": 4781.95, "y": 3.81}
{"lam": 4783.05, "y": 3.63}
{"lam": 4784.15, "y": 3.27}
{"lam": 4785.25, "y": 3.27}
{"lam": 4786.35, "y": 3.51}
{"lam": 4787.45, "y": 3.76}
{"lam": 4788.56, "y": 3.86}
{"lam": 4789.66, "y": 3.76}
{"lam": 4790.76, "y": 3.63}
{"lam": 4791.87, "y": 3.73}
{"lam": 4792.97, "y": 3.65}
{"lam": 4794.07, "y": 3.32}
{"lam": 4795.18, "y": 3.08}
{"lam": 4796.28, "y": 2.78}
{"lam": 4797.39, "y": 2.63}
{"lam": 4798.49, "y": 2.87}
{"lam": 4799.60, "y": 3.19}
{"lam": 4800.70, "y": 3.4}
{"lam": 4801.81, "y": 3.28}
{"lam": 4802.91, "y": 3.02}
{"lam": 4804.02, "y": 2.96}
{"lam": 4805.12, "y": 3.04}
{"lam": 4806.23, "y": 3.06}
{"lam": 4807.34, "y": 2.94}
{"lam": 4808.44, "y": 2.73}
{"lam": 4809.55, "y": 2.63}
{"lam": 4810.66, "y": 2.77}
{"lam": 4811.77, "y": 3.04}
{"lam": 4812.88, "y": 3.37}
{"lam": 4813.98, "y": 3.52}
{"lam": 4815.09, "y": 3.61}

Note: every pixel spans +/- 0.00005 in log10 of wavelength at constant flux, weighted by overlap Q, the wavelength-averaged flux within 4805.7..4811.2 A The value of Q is 2.82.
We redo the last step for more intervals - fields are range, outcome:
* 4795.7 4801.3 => 2.98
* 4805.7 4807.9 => 3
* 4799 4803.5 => 3.22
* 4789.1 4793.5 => 3.7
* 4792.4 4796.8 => 3.22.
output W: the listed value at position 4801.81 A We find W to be 3.28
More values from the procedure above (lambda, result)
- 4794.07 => 3.32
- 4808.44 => 2.73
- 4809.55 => 2.63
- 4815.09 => 3.61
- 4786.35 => 3.51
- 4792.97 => 3.65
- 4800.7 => 3.4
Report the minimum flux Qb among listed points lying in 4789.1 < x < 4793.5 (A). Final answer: 3.63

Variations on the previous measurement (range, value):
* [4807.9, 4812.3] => 2.63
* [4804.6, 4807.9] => 2.94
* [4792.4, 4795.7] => 3.08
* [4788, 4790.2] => 3.76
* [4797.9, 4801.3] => 2.87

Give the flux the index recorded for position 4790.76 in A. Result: 3.63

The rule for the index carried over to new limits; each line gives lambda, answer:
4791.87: 3.73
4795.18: 3.08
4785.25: 3.27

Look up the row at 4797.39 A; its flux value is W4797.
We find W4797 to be 2.63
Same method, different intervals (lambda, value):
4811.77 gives 3.04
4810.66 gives 2.77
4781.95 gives 3.81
